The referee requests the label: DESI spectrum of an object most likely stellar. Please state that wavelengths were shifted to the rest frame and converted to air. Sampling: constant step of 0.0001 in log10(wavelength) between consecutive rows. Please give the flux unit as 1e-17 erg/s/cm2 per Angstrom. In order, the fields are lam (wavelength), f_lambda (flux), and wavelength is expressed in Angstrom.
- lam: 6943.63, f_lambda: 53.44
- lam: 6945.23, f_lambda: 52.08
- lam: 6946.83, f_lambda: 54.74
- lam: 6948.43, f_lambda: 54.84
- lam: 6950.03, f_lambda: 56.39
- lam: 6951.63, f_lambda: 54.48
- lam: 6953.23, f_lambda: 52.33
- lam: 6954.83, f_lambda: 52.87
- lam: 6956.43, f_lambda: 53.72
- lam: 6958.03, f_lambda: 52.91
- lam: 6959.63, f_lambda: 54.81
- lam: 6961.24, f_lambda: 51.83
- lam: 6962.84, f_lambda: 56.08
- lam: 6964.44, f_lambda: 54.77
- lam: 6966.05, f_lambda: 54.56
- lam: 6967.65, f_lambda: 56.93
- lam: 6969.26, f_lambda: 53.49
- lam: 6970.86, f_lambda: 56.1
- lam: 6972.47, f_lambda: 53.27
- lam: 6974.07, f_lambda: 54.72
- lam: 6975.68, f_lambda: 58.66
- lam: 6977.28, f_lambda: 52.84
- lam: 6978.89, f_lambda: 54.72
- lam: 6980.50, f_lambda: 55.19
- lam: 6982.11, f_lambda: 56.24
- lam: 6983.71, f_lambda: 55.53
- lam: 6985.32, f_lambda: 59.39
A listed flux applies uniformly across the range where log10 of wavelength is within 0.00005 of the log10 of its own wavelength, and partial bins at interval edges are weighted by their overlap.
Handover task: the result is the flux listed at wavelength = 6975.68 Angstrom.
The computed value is 58.66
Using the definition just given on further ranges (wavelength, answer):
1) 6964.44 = 54.77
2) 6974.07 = 54.72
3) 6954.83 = 52.87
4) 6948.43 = 54.84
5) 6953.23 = 52.33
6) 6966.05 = 54.56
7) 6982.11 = 56.24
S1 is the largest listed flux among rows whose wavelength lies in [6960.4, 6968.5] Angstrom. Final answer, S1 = 56.93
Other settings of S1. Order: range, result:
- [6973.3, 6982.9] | 58.66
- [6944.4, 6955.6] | 56.39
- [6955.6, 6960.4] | 54.81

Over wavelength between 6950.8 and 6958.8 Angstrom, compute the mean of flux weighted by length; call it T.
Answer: 53.3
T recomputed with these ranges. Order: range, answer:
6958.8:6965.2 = 54.4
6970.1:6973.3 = 54.7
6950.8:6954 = 53.5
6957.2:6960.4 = 53.9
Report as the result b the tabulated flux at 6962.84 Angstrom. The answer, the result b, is 56.08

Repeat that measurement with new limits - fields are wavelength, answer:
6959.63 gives 54.81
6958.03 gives 52.91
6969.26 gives 53.49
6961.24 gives 51.83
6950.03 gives 56.39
